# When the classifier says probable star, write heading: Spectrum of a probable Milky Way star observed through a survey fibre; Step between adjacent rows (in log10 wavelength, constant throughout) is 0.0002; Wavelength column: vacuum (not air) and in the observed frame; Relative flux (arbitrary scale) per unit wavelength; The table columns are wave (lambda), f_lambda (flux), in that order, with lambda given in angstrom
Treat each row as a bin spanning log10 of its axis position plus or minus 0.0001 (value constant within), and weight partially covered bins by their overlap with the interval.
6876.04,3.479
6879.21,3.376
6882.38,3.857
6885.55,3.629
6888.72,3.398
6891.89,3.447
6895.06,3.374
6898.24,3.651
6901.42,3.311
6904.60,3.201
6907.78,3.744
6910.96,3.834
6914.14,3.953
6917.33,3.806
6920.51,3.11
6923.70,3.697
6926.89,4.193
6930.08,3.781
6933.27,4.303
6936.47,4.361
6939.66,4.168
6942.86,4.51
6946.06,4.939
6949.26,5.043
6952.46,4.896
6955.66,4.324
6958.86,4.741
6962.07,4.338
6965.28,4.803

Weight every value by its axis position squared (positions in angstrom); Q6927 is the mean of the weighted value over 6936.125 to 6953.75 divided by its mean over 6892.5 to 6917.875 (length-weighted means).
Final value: 1.3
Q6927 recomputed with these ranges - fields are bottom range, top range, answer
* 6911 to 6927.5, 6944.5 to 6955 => 1.33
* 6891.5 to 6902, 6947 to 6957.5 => 1.40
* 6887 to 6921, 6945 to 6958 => 1.37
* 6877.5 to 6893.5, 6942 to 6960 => 1.37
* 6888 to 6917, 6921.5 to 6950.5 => 1.22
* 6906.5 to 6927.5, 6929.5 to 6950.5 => 1.20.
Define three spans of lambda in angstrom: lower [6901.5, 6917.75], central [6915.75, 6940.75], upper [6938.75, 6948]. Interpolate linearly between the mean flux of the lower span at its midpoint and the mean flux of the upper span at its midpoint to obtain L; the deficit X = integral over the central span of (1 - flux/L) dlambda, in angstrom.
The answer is 1.5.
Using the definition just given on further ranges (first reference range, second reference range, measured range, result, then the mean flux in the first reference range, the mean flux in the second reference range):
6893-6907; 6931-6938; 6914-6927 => 0.8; 3.41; 4.28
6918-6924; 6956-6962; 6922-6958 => -3.7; 3.4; 4.55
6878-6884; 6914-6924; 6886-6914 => 0.7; 3.63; 3.59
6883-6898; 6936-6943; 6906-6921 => 0.6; 3.51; 4.31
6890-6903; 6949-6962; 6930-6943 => 0.1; 3.45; 4.67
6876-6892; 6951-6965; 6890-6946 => 3.0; 3.54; 4.59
